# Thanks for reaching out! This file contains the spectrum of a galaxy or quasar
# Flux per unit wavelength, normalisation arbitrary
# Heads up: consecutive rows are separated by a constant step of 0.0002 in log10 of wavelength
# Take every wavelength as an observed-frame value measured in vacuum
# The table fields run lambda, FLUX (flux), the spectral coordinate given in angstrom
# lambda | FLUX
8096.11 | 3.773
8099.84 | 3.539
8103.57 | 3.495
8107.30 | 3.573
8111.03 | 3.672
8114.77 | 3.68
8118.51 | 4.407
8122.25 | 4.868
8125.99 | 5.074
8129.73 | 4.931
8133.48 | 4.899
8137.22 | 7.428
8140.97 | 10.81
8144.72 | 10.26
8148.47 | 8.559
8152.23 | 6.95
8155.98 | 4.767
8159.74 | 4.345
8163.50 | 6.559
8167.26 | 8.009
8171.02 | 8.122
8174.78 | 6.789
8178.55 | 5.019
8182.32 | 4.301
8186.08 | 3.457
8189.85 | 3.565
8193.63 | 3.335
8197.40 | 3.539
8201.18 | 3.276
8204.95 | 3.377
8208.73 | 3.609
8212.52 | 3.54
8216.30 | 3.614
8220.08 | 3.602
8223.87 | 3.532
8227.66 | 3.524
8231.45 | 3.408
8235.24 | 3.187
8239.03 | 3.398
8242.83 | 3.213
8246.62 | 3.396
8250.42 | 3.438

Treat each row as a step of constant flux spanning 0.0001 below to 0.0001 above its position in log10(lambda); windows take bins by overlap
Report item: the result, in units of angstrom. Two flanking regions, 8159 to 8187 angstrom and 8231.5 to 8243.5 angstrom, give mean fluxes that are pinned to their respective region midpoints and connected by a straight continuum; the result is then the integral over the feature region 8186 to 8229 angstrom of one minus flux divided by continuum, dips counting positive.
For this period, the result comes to 9.4 angstrom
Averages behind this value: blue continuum 5.97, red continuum 3.29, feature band 3.5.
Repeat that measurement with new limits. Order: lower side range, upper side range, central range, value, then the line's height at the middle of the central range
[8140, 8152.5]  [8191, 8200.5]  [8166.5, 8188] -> -0.3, 5.62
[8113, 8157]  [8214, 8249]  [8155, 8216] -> 2.9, 4.86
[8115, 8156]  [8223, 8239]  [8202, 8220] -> 2.4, 4.07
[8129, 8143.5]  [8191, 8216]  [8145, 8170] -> -3.0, 6.11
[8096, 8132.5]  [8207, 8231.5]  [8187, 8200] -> 0.8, 3.7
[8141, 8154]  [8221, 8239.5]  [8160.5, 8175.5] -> 0.7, 7.55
